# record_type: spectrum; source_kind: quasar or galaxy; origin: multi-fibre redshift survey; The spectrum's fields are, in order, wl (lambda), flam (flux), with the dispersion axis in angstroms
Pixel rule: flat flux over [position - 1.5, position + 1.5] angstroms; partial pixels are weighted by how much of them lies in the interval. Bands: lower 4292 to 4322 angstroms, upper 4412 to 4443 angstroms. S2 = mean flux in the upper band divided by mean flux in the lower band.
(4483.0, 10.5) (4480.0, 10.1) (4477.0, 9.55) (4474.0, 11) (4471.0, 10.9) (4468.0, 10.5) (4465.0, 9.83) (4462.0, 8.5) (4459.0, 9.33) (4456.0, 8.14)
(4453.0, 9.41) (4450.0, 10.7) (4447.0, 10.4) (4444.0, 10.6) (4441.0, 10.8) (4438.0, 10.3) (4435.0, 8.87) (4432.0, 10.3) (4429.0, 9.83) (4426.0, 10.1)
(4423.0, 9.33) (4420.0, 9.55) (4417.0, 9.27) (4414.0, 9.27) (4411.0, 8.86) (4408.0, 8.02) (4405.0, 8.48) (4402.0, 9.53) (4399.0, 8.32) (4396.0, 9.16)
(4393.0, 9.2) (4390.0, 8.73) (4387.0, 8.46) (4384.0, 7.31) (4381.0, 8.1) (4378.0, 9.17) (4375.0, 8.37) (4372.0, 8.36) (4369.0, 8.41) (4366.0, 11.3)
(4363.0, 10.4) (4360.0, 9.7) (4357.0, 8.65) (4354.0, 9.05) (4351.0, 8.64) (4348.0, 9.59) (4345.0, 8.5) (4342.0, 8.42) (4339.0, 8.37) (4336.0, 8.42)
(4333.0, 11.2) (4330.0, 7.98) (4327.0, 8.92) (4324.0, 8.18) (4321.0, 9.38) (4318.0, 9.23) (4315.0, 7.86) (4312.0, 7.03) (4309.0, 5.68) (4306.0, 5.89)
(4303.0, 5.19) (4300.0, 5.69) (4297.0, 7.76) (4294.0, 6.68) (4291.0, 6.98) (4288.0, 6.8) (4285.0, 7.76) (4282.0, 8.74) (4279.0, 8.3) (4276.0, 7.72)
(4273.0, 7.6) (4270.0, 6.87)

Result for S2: 1.39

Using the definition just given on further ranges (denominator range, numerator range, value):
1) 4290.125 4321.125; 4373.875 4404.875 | 1.25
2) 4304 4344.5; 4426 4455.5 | 1.23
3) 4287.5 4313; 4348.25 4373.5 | 1.46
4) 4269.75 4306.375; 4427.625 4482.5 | 1.40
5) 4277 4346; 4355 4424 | 1.15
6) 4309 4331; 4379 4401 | 1.04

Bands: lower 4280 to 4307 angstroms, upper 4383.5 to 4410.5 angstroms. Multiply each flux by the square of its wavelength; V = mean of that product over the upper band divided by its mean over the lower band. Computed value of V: 1.3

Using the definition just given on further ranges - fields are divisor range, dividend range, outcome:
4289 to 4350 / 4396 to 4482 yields 1.30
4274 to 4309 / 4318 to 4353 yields 1.30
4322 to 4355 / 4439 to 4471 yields 1.18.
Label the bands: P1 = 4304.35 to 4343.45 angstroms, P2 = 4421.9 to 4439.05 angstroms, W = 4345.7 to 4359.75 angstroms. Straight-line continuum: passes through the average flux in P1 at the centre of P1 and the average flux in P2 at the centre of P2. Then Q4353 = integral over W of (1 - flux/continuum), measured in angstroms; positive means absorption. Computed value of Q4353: -0.7 angstroms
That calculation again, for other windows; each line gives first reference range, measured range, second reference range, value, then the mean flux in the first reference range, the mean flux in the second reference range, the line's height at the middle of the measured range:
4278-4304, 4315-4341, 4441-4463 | -4.0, 7.11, 9.69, 7.71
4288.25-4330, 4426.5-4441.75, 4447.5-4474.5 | -1.0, 7.28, 9.79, 9.35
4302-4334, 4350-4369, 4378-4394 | -3.1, 7.86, 8.41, 8.19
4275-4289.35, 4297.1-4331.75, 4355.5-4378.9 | 4.2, 7.88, 9.3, 8.42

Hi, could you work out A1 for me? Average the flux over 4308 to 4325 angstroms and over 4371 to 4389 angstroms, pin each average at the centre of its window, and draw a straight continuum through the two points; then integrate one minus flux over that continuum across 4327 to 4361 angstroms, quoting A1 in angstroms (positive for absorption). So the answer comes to -3.53 angstroms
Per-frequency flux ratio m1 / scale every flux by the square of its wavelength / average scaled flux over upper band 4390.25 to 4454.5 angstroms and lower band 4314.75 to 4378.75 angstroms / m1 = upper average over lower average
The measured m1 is 1.09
